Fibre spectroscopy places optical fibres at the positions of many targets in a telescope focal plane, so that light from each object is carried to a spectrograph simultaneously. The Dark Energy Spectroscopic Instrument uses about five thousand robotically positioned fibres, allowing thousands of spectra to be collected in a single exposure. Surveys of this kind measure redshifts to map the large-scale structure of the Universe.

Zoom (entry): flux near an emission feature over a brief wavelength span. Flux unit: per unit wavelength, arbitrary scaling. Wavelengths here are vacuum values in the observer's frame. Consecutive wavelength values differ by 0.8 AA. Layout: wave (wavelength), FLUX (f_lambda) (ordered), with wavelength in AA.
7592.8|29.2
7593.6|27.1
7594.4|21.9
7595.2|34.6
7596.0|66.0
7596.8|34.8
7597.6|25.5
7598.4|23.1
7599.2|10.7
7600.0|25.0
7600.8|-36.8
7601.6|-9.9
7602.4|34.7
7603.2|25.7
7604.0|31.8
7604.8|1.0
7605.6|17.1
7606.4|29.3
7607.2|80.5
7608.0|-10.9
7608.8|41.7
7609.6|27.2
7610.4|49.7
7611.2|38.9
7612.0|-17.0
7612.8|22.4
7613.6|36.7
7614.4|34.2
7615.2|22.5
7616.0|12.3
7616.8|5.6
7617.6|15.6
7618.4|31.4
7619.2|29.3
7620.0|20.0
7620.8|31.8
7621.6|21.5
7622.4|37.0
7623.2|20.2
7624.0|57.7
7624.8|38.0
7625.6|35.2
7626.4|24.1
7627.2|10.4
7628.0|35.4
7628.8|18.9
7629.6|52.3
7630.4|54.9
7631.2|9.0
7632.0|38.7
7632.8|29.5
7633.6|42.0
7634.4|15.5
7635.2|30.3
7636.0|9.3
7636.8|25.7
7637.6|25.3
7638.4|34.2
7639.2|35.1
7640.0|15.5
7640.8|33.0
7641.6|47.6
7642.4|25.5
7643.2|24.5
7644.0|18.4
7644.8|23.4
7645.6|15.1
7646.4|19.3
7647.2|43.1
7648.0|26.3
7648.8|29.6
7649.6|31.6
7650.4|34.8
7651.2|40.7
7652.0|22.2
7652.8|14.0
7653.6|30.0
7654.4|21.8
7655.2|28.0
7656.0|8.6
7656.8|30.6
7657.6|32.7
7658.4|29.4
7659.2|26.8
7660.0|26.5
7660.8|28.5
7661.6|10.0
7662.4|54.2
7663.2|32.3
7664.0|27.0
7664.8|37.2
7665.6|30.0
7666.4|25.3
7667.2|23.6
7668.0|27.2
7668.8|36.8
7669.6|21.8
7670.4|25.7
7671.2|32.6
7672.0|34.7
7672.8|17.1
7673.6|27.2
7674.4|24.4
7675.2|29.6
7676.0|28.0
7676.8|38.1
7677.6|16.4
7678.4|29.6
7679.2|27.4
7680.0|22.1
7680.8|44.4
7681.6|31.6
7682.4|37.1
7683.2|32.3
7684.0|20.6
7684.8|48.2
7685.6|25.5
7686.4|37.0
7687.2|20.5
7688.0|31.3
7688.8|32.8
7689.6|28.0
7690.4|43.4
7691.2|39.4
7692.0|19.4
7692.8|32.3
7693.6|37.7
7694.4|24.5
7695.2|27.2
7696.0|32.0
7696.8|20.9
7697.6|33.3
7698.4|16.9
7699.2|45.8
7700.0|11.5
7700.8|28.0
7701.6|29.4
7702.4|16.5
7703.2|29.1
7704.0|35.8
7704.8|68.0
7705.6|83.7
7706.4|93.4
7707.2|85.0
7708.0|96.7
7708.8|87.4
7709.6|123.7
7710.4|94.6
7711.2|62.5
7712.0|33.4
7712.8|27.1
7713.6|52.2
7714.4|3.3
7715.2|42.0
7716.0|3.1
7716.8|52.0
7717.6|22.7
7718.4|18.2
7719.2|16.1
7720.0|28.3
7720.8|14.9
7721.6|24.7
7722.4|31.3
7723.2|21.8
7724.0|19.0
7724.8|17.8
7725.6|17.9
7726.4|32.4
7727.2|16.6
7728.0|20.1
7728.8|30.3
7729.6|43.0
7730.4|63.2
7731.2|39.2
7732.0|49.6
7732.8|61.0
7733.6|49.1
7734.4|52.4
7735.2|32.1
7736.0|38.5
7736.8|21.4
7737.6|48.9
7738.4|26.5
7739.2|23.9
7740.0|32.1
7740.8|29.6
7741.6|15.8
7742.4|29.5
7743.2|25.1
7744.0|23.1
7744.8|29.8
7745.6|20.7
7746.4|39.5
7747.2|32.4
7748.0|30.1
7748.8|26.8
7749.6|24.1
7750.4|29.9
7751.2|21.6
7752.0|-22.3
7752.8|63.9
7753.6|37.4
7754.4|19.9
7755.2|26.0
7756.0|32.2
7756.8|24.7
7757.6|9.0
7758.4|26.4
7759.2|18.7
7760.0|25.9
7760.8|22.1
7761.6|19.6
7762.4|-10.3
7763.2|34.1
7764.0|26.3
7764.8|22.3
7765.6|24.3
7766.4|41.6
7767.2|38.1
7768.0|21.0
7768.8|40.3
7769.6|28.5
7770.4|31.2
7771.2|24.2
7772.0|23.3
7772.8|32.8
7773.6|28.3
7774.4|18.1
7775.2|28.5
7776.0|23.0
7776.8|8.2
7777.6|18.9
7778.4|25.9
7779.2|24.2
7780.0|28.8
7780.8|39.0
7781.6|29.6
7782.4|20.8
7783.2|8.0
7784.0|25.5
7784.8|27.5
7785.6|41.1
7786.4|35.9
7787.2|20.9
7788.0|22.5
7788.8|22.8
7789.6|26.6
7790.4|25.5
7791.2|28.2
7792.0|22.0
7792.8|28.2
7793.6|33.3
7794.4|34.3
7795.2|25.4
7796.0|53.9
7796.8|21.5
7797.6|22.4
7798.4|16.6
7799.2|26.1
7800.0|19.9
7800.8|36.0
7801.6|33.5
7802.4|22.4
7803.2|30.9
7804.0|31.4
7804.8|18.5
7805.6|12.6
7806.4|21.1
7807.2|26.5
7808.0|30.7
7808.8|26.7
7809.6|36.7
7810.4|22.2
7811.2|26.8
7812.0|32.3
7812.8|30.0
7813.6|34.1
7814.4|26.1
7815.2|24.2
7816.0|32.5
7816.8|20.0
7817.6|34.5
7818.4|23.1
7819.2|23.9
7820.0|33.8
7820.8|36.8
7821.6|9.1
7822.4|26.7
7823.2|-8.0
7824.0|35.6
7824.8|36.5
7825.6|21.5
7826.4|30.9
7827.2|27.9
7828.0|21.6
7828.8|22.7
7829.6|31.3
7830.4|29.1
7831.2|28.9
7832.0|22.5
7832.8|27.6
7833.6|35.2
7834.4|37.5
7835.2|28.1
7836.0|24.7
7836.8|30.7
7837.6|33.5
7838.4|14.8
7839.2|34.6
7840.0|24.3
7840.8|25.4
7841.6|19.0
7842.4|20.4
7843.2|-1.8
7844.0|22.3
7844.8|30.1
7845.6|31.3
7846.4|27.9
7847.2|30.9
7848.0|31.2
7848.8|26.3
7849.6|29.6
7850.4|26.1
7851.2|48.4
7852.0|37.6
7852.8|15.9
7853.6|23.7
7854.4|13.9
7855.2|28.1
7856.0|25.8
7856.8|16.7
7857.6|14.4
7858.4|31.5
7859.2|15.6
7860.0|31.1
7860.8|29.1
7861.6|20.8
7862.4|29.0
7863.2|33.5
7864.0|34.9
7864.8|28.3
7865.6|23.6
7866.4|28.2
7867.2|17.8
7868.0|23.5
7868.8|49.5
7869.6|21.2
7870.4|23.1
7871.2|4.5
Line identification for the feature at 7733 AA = [N II]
